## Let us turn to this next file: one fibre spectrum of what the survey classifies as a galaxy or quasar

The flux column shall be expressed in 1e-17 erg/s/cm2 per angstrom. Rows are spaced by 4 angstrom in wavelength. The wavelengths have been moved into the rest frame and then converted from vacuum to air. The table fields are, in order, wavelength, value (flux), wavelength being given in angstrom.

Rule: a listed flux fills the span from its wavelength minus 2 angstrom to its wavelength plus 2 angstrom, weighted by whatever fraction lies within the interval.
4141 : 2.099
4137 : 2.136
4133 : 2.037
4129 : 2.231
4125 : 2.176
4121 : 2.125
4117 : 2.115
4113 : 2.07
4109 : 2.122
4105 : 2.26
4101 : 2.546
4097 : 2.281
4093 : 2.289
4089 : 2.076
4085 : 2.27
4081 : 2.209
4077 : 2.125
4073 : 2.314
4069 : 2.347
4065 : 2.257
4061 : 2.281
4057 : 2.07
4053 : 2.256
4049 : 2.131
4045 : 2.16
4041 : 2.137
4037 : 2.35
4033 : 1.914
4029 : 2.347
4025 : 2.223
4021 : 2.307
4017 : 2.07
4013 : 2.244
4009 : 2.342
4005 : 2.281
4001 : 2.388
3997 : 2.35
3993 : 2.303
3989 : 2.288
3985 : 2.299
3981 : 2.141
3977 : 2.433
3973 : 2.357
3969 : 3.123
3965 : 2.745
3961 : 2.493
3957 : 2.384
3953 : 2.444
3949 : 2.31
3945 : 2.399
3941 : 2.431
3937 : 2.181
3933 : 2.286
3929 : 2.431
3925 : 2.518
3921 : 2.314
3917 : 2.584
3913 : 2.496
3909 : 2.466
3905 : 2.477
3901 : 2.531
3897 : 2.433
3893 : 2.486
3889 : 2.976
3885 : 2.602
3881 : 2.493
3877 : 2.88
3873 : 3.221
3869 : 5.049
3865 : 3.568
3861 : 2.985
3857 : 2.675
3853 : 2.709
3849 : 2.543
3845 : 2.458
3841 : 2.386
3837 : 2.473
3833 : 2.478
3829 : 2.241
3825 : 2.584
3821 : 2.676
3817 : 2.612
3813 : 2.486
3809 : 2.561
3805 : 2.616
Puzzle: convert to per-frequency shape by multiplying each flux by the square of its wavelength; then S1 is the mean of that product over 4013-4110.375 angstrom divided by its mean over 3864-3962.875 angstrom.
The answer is 0.91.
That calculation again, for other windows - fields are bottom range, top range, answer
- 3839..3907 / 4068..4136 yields 0.87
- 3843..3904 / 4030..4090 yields 0.83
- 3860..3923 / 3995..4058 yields 0.84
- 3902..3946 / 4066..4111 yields 1.01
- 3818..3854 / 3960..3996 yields 1.06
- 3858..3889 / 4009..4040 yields 0.74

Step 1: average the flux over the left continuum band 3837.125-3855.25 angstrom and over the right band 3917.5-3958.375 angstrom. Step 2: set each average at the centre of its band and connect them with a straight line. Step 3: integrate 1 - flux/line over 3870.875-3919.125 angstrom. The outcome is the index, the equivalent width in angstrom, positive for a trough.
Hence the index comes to -3.9 angstrom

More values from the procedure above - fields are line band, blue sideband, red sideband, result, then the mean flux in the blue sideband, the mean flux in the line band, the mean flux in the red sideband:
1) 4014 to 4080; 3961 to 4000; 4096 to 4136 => 3.31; 2.45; 2.21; 2.19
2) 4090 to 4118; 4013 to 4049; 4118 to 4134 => -1.07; 2.19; 2.24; 2.15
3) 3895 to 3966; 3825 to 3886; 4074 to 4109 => 5.89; 2.85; 2.44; 2.25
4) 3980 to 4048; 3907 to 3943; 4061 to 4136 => 1.98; 2.41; 2.24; 2.21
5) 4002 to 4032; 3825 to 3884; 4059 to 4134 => 2.18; 2.85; 2.25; 2.22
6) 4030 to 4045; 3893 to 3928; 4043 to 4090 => 0.72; 2.48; 2.15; 2.21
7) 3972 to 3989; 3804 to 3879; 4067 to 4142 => 1.25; 2.8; 2.3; 2.2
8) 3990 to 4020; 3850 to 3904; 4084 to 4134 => 3.02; 2.95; 2.28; 2.2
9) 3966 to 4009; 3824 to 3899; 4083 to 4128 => 1.69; 2.81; 2.4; 2.21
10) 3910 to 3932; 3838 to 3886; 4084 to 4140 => 2.53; 2.96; 2.46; 2.19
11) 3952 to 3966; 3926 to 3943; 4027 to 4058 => -1.22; 2.34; 2.51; 2.17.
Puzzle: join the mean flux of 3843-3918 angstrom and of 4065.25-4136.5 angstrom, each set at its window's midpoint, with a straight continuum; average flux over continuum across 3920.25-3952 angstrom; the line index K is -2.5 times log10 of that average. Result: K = 0.13 mag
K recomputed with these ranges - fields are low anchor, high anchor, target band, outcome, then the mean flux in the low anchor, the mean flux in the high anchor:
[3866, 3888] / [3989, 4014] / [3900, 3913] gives 0.21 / 3.25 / 2.32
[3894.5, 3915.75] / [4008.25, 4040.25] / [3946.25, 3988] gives -0.06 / 2.48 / 2.22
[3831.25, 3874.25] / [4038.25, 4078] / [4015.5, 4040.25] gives 0.06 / 2.96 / 2.21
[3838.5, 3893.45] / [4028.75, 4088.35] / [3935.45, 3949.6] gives 0.13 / 2.94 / 2.2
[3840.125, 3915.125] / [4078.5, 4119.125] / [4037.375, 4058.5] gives 0.09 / 2.82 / 2.22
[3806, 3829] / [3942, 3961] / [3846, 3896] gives -0.20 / 2.56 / 2.4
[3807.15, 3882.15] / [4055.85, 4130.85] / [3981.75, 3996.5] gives 0.08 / 2.8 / 2.22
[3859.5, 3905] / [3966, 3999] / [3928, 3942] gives 0.16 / 3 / 2.42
